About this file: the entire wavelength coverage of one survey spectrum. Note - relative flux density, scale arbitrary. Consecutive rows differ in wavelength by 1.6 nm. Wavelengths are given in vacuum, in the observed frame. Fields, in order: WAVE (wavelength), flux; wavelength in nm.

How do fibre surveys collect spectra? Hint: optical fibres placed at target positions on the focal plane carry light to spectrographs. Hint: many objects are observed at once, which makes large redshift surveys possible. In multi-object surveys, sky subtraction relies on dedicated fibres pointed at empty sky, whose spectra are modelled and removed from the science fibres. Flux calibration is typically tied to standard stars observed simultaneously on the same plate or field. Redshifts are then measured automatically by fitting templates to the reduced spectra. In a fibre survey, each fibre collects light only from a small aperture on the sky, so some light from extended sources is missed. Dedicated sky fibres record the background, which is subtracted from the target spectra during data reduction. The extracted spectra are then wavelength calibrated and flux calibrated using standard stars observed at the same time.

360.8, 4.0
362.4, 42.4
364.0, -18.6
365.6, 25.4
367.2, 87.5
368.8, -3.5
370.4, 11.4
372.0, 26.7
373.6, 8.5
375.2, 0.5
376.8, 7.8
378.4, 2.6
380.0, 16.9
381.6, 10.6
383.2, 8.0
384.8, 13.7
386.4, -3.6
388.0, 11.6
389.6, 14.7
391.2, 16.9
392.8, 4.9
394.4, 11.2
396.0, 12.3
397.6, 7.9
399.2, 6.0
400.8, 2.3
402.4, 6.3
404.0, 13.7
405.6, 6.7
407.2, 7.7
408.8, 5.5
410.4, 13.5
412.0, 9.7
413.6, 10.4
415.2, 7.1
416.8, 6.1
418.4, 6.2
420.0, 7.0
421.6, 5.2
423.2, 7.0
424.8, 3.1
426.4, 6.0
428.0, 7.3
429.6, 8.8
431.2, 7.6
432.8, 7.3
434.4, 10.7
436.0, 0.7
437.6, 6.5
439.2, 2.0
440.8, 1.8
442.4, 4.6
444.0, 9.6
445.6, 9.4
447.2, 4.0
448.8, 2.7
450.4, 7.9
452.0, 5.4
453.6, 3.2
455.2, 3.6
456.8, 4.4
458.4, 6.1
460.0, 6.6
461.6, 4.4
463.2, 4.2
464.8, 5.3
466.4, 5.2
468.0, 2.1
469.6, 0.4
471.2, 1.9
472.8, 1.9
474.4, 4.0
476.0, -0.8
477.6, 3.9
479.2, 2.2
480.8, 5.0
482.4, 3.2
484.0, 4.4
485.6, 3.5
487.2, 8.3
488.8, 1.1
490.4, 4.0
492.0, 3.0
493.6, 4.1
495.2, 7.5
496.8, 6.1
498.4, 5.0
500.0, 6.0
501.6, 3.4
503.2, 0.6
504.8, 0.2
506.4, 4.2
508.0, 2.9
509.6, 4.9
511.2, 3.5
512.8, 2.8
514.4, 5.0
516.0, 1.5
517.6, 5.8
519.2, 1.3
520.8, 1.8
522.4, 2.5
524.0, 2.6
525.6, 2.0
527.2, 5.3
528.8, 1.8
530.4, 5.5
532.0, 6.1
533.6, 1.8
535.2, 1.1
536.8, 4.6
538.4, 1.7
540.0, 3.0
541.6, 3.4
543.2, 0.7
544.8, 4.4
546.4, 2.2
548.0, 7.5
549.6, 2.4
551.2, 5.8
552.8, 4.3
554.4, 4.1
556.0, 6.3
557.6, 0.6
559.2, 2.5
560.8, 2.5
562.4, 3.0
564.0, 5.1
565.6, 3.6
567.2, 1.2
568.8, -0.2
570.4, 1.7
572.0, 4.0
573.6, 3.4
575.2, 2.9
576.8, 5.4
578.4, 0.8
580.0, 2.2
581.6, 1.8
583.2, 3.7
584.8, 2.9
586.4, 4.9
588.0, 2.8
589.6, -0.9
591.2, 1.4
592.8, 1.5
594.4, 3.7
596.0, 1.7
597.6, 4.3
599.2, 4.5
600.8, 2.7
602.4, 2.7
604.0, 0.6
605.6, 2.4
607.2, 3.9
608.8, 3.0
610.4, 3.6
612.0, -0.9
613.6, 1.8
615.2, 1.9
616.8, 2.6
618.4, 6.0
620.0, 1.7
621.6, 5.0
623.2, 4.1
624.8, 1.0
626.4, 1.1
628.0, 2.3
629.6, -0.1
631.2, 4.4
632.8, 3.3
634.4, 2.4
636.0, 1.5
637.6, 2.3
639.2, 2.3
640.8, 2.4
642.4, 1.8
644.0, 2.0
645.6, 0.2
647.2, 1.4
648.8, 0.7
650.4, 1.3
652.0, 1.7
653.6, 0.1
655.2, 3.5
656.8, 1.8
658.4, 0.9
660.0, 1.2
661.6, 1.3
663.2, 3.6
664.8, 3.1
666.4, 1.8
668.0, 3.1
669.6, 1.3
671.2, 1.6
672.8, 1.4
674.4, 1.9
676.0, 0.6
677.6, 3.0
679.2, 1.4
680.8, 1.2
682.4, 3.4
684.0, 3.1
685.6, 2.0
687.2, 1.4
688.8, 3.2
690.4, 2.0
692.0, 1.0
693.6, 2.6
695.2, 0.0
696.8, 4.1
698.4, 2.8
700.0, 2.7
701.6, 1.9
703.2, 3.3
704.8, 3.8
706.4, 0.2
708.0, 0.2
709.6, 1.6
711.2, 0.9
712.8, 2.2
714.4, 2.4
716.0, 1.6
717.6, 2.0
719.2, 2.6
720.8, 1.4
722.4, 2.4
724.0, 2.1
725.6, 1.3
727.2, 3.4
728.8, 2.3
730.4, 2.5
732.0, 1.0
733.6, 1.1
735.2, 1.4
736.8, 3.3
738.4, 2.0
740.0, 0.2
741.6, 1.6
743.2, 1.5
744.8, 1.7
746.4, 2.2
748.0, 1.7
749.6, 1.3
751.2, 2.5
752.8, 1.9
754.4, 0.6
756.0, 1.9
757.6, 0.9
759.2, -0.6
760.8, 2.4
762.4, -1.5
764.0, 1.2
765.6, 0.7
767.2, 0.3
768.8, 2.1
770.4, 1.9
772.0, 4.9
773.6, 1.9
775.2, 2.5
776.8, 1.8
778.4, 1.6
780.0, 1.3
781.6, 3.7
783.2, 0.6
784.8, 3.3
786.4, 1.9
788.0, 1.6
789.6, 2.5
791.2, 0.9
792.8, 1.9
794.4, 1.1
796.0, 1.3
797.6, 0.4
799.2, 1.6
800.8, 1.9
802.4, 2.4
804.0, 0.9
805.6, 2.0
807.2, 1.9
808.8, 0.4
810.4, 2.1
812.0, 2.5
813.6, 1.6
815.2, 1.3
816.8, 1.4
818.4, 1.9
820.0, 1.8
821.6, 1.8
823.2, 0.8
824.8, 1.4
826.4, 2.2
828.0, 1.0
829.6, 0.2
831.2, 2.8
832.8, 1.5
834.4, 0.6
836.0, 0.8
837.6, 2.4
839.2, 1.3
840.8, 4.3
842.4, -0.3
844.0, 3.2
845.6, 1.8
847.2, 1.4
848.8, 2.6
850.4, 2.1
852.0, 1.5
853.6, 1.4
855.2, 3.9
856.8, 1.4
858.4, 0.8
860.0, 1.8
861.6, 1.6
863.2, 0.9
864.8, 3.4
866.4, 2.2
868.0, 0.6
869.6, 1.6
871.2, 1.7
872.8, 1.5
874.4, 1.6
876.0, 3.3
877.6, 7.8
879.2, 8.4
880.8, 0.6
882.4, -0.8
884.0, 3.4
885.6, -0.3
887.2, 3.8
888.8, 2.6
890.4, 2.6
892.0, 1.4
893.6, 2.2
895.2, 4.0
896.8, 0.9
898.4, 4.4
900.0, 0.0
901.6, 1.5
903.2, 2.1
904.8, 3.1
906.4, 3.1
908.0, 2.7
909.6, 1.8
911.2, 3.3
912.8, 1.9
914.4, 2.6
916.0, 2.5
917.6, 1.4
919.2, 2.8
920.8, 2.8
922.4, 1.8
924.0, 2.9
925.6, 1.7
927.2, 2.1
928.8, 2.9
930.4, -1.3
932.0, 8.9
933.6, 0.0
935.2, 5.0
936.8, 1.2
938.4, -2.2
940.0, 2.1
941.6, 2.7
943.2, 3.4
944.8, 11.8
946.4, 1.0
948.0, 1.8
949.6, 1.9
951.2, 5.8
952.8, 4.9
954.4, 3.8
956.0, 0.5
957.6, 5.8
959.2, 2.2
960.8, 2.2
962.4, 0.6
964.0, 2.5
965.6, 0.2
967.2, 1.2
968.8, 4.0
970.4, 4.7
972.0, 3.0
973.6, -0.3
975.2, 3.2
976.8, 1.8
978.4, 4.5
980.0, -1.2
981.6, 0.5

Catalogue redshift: 1.356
